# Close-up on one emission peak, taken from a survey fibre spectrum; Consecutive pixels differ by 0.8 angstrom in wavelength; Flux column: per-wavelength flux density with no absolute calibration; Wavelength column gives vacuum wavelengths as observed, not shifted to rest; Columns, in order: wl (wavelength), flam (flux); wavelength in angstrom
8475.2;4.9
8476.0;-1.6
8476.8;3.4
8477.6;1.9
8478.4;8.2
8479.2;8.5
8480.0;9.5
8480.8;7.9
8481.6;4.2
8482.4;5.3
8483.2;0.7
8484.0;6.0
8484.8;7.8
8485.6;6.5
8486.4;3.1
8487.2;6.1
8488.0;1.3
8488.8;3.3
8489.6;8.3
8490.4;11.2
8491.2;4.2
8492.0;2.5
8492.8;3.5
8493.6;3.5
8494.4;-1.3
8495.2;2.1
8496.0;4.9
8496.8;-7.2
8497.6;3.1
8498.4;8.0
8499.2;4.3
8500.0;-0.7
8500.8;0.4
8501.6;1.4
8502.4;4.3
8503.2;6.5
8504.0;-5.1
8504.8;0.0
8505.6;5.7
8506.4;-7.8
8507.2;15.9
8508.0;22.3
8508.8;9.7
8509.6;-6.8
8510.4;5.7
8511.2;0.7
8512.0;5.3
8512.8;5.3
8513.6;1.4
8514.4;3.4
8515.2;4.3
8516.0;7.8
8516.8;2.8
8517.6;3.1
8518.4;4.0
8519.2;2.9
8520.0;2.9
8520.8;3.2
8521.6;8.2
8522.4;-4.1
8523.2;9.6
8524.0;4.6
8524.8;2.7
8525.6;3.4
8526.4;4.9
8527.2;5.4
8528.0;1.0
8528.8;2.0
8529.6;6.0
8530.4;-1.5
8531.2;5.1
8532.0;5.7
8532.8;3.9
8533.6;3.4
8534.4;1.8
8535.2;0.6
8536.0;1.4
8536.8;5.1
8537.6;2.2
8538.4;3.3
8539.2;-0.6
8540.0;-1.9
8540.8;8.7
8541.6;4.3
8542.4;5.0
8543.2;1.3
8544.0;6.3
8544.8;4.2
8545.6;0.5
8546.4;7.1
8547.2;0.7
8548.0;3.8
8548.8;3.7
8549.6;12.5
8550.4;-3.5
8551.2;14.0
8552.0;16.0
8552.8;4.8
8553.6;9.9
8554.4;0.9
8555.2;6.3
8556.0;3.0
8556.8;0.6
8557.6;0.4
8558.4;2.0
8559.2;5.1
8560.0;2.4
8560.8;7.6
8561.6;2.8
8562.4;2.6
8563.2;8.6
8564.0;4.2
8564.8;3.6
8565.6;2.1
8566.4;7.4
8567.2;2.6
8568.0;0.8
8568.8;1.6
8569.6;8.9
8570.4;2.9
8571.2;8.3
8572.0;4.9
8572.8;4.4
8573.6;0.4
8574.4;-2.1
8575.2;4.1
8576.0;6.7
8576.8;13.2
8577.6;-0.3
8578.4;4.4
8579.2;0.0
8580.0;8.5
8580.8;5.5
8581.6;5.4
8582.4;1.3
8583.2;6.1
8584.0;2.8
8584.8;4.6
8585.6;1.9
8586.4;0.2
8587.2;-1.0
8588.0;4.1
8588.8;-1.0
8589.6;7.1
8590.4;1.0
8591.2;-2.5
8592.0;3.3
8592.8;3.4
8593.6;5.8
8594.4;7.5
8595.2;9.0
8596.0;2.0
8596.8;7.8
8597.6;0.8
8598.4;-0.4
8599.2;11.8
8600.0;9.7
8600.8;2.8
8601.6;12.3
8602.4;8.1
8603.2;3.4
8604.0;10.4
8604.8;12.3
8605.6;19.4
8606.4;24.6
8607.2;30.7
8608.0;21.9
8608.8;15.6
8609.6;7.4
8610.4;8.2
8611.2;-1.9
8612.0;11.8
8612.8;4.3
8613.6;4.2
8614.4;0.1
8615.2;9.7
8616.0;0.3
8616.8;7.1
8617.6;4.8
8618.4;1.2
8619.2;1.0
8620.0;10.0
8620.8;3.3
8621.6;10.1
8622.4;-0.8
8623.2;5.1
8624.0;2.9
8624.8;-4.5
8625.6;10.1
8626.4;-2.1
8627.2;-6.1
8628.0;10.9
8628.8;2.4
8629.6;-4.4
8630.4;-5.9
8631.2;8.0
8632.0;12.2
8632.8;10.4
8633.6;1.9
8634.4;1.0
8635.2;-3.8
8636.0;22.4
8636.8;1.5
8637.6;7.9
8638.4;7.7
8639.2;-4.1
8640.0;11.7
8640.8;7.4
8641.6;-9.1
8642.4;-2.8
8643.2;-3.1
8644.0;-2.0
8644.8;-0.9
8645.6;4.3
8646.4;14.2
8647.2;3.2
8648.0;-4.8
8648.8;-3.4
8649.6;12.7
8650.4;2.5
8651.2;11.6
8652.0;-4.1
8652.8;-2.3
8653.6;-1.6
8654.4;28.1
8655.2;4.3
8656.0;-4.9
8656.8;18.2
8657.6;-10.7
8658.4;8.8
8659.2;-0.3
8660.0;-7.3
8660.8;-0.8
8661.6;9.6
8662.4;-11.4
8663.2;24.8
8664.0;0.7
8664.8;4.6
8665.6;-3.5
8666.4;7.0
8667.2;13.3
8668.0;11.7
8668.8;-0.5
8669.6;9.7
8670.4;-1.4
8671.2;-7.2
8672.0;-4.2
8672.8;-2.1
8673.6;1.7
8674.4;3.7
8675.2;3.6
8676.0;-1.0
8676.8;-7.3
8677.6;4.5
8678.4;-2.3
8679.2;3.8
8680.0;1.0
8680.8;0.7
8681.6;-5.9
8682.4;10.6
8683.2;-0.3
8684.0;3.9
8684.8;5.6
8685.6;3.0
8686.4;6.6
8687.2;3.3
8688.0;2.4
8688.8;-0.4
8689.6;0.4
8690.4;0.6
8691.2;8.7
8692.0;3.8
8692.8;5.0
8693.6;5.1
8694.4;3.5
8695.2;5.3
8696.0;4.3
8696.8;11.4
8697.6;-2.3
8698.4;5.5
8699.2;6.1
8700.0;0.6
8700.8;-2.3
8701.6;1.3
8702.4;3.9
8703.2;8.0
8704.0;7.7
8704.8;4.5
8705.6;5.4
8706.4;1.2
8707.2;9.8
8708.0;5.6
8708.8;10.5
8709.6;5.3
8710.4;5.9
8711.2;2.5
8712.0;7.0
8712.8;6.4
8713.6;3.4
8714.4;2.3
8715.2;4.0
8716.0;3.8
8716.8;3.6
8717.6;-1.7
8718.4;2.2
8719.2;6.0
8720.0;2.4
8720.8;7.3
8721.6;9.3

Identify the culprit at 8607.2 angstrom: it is Hbeta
